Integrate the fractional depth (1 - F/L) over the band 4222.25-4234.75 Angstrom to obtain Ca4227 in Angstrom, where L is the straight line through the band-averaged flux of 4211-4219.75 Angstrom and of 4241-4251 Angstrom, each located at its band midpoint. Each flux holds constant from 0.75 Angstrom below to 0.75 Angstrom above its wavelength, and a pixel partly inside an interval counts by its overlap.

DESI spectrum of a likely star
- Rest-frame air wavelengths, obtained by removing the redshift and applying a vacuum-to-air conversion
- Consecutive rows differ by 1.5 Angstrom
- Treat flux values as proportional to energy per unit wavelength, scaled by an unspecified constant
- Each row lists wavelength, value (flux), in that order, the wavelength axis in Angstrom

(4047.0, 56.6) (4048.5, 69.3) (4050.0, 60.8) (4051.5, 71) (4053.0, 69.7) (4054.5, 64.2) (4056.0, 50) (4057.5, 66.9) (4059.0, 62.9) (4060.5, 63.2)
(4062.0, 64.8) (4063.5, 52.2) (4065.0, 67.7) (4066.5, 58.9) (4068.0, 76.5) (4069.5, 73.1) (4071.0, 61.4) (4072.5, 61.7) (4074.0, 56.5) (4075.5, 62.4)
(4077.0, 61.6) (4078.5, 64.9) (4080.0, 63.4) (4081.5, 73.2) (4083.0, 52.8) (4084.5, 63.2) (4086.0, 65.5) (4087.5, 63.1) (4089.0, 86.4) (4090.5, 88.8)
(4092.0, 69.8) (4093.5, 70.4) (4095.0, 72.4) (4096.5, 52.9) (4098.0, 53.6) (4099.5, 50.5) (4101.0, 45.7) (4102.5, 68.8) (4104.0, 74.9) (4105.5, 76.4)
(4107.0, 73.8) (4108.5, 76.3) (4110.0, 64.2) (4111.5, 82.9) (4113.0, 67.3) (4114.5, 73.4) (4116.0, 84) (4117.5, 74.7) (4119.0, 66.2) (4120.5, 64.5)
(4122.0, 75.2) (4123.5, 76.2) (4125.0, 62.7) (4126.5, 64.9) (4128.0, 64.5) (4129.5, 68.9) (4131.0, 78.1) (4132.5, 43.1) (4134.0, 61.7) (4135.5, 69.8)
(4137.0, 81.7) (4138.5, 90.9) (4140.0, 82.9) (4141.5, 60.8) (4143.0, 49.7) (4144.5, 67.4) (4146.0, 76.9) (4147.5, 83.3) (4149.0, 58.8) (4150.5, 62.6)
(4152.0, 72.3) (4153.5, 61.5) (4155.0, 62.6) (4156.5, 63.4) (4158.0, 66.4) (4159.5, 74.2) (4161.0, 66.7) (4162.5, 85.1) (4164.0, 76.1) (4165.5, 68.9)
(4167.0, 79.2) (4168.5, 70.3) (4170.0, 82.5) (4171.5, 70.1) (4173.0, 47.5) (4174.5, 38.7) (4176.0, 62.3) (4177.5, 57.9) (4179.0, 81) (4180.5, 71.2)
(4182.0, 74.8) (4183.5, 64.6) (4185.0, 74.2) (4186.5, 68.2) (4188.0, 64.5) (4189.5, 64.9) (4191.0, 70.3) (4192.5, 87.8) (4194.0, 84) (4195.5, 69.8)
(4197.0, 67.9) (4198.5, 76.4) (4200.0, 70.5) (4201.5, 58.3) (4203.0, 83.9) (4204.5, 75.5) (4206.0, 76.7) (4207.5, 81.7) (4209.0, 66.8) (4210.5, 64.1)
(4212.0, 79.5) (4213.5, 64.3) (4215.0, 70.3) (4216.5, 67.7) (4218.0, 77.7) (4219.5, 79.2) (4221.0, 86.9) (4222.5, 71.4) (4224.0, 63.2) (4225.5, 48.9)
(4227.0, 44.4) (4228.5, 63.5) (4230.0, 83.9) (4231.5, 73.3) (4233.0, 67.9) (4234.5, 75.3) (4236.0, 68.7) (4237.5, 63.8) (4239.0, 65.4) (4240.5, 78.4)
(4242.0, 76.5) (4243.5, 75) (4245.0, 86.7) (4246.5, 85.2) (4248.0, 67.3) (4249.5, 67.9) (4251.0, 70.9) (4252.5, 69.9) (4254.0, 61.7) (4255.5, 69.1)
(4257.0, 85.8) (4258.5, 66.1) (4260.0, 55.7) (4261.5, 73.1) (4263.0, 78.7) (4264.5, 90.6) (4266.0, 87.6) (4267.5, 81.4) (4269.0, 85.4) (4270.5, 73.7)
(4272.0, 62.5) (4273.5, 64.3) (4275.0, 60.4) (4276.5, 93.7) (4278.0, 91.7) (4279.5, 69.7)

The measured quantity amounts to 1.5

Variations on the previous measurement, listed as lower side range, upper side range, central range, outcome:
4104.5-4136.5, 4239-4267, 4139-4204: 2.2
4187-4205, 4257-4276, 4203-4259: 1.4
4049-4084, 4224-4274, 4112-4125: -1.3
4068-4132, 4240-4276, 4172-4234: 2.1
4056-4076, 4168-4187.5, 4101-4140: -3.9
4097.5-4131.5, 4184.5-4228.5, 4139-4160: 0.7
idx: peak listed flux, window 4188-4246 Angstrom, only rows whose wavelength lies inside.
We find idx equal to 87.8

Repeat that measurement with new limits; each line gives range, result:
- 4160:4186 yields 85.1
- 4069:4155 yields 90.9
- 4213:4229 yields 86.9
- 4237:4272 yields 90.6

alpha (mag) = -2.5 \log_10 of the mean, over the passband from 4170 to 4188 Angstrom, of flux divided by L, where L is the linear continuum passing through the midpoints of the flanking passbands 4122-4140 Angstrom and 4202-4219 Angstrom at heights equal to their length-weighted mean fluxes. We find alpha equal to 0.11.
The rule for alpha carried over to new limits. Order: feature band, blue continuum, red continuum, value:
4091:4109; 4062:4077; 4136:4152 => 0.018 mag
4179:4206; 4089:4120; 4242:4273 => 0.001 mag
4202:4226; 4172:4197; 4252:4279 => -0.033 mag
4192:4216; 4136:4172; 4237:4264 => -0.022 mag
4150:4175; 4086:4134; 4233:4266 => 0.039 mag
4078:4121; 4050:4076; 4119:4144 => -0.037 mag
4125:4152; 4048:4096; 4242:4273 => 0.007 mag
